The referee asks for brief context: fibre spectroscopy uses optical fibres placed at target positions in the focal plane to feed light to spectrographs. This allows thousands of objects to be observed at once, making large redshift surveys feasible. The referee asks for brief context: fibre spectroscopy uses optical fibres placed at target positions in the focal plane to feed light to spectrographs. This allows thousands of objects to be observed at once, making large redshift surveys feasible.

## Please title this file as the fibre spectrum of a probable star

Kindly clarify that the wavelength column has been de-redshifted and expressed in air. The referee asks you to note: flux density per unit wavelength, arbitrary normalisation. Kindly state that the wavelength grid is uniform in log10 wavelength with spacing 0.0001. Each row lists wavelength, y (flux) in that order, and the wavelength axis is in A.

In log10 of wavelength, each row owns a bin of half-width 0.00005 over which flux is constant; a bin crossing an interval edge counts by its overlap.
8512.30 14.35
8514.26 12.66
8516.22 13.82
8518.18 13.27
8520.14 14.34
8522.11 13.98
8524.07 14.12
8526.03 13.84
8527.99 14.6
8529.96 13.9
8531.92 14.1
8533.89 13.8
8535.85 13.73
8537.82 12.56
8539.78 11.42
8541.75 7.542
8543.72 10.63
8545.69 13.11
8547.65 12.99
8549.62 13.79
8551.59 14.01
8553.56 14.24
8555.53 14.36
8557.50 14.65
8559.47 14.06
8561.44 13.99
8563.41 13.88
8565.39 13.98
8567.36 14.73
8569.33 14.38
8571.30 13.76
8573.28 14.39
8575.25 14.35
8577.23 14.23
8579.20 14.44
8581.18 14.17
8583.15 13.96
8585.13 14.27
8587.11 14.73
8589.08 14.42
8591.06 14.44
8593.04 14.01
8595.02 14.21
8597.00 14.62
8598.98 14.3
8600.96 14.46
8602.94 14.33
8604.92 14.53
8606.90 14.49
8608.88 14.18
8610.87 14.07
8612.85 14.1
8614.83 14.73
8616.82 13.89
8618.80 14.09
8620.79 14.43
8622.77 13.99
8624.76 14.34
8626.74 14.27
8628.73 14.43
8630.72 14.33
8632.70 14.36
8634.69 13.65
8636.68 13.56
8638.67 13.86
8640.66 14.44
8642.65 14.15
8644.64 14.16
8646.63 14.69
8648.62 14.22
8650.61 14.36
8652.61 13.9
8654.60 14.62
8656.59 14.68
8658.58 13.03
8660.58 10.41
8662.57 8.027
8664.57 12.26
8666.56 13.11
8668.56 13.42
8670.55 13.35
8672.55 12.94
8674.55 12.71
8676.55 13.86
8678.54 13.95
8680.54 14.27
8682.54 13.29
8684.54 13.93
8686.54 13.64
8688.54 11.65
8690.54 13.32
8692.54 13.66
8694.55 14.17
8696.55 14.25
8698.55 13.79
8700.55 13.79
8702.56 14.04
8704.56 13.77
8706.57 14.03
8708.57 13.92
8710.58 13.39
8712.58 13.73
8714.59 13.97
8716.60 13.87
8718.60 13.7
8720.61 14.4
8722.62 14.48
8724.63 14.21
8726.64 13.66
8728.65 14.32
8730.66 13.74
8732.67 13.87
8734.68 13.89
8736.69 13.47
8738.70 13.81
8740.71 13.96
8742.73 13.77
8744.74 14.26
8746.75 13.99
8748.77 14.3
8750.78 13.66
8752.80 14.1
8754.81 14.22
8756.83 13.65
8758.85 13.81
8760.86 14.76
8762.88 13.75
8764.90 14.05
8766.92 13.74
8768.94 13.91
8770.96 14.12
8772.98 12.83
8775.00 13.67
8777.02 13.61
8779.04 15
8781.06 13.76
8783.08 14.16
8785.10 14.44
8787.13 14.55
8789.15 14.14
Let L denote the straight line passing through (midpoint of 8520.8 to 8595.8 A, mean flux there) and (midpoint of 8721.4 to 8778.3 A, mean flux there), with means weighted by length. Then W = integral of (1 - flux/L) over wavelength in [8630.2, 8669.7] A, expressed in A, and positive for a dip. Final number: 1.1 A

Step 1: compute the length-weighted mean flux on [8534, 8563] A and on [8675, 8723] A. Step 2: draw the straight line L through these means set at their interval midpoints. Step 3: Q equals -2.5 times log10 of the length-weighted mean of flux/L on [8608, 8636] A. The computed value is -0.065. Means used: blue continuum 13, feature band 14.2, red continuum 13.8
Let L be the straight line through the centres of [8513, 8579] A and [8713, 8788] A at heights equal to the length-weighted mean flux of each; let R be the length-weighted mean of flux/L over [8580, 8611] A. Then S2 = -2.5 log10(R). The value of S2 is -0.051 mag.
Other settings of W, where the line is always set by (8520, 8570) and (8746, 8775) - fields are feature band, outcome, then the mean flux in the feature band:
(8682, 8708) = 0.2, 13.7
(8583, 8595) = -0.7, 14.3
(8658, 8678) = 2.0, 12.3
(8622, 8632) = -0.5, 14.3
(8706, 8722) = -0.1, 13.9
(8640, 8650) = -0.5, 14.3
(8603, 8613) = -0.5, 14.3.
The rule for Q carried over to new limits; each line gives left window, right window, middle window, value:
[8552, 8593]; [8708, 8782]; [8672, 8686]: 0.037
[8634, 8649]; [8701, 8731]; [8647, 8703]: 0.056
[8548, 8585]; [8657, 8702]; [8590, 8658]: -0.050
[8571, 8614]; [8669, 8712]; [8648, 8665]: 0.084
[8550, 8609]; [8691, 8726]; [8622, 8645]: 0.001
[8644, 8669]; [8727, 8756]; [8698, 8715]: -0.017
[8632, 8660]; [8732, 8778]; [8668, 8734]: 0.018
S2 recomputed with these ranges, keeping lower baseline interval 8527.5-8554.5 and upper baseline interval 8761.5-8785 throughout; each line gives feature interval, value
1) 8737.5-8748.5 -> -0.02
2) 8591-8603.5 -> -0.10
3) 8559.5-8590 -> -0.10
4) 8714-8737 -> -0.02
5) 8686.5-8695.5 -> 0.02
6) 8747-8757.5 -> -0.01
